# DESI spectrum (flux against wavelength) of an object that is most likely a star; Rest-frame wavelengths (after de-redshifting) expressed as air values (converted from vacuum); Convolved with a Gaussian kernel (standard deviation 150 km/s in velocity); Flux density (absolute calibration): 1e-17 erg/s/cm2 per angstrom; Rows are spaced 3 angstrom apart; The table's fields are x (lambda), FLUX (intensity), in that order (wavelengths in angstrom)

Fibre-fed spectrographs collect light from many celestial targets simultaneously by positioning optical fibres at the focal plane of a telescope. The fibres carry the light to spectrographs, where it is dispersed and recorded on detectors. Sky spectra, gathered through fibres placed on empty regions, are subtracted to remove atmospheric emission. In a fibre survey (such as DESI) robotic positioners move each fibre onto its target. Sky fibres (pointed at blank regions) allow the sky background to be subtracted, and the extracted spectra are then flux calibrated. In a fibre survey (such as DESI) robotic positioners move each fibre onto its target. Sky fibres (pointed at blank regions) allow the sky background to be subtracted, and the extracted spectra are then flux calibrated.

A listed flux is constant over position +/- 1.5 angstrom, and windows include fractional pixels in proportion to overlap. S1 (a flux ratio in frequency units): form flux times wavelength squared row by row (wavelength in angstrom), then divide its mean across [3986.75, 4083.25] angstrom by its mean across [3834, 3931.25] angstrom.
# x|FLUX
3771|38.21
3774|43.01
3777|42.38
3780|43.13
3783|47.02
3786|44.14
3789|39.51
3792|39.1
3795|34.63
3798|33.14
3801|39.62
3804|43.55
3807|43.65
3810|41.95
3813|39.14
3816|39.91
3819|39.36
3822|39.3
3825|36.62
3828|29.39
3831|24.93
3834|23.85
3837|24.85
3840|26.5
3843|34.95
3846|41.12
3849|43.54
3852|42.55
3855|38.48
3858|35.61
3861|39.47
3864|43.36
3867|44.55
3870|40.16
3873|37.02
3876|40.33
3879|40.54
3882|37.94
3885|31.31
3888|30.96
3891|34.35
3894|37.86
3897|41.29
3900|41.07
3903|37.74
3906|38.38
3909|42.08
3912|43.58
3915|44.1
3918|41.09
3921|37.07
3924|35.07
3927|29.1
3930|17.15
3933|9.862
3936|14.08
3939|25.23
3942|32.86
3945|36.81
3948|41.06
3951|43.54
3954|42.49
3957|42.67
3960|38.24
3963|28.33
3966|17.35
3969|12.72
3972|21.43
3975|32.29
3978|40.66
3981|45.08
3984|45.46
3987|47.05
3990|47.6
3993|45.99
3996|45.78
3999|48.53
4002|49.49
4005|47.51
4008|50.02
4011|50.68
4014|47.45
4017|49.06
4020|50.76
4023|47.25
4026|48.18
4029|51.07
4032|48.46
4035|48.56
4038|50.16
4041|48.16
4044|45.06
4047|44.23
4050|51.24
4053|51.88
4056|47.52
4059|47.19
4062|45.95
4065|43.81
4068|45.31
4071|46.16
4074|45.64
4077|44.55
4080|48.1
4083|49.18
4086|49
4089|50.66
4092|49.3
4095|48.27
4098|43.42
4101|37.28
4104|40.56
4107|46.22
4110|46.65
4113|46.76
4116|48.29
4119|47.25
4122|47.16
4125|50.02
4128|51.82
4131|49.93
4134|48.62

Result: 1.4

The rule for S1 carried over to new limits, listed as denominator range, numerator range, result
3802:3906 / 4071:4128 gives 1.42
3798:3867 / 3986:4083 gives 1.43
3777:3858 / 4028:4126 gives 1.43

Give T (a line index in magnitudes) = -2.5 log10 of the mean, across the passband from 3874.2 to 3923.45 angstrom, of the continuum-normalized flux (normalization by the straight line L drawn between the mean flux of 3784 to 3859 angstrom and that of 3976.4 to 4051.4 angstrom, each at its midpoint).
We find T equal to 0.07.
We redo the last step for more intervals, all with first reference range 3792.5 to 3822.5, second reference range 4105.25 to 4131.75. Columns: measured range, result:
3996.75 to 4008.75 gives -0.087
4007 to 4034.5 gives -0.087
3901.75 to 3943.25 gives 0.312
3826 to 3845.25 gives 0.386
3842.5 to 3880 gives 0.018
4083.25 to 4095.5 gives -0.047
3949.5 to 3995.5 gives 0.192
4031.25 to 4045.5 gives -0.051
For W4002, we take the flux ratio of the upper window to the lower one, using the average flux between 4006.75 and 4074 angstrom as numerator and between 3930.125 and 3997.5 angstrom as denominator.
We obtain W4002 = 1.41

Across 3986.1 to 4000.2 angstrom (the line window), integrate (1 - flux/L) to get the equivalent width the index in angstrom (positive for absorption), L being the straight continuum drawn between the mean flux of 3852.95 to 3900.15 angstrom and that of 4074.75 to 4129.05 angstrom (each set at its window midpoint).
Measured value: -1.4 angstrom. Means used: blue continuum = 38.4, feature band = 47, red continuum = 46.9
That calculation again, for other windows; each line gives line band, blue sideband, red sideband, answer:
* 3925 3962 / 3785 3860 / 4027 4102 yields 9.7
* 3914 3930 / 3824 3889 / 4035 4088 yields 1.7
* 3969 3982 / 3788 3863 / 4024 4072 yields 3.6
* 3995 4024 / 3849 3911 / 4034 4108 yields -3.0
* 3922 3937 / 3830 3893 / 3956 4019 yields 6.5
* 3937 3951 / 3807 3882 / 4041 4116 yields 2.3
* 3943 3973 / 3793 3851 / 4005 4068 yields 7.5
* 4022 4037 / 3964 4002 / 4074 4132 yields -2.7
